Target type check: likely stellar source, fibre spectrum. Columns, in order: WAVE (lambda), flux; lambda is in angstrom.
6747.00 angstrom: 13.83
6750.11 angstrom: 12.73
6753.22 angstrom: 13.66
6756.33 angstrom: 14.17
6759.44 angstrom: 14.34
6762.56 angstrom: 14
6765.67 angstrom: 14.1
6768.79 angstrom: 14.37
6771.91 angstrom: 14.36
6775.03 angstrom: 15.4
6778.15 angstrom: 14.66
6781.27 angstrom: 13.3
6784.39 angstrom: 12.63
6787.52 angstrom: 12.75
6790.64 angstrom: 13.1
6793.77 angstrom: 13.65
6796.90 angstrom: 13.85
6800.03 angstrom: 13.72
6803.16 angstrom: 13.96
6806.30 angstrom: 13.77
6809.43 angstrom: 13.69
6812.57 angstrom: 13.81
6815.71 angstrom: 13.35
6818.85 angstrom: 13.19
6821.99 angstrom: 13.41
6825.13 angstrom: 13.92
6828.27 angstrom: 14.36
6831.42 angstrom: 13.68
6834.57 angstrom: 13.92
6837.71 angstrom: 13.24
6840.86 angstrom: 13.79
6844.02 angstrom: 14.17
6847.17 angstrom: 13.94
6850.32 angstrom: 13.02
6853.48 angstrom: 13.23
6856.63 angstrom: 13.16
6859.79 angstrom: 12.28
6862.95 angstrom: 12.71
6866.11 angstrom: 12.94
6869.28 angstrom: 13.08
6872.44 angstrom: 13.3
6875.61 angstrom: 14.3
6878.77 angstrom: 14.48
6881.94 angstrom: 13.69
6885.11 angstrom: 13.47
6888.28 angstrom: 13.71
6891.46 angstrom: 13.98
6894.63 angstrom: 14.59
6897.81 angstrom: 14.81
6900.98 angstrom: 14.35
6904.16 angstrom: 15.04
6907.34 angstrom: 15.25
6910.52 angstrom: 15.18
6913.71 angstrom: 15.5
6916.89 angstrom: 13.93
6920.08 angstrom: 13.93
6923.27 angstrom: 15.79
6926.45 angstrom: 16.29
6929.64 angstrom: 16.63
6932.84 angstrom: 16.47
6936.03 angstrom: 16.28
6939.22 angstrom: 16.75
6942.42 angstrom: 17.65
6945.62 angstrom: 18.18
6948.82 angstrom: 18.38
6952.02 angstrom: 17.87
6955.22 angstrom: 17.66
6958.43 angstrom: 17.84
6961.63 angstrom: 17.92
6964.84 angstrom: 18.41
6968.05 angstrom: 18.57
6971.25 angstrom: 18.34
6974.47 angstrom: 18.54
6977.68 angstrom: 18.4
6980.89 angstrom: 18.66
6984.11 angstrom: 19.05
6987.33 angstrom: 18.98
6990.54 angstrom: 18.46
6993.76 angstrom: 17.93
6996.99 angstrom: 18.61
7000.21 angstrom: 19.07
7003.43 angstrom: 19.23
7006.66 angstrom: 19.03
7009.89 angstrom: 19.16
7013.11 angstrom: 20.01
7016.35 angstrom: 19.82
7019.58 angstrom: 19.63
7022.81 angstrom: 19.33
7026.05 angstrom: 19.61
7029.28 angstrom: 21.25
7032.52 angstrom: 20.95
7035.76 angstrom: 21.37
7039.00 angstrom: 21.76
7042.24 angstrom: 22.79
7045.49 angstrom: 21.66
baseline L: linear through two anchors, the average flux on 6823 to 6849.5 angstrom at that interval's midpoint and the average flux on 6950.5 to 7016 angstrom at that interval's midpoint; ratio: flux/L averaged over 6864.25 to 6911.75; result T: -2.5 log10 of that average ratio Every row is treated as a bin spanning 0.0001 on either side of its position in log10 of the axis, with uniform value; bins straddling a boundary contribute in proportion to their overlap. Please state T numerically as 0.10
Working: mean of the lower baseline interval 13.8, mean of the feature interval 14.1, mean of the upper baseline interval 18.6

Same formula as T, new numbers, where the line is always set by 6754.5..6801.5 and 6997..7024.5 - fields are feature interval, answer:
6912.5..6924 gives 0.171 mag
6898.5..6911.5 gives 0.132 mag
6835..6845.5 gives 0.120 mag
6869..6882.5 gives 0.170 mag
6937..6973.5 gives 0.007 mag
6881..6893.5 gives 0.196 mag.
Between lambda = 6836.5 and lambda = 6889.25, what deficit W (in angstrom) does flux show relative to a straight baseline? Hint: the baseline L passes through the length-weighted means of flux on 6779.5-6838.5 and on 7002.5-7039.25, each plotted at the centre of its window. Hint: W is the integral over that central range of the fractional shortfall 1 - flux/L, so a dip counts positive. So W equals 6.1 angstrom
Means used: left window 13.6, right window 20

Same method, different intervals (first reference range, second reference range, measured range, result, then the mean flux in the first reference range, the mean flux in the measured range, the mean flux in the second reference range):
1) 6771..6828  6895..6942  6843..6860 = 1.3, 13.7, 13.4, 15.5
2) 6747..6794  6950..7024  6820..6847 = 2.5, 13.8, 13.8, 18.7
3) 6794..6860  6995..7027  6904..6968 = 1.5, 13.6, 16.6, 19.3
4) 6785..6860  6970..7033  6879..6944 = 4.8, 13.6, 15.2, 19.2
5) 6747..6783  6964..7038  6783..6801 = 1.7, 14.1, 13.3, 19.3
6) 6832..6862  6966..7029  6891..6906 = 0.7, 13.4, 14.6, 19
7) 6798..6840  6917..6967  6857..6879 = 2.6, 13.7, 13.2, 17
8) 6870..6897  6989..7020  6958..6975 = -0.8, 13.9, 18.3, 19.1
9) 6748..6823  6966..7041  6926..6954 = 0.9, 13.8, 17.2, 19.4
